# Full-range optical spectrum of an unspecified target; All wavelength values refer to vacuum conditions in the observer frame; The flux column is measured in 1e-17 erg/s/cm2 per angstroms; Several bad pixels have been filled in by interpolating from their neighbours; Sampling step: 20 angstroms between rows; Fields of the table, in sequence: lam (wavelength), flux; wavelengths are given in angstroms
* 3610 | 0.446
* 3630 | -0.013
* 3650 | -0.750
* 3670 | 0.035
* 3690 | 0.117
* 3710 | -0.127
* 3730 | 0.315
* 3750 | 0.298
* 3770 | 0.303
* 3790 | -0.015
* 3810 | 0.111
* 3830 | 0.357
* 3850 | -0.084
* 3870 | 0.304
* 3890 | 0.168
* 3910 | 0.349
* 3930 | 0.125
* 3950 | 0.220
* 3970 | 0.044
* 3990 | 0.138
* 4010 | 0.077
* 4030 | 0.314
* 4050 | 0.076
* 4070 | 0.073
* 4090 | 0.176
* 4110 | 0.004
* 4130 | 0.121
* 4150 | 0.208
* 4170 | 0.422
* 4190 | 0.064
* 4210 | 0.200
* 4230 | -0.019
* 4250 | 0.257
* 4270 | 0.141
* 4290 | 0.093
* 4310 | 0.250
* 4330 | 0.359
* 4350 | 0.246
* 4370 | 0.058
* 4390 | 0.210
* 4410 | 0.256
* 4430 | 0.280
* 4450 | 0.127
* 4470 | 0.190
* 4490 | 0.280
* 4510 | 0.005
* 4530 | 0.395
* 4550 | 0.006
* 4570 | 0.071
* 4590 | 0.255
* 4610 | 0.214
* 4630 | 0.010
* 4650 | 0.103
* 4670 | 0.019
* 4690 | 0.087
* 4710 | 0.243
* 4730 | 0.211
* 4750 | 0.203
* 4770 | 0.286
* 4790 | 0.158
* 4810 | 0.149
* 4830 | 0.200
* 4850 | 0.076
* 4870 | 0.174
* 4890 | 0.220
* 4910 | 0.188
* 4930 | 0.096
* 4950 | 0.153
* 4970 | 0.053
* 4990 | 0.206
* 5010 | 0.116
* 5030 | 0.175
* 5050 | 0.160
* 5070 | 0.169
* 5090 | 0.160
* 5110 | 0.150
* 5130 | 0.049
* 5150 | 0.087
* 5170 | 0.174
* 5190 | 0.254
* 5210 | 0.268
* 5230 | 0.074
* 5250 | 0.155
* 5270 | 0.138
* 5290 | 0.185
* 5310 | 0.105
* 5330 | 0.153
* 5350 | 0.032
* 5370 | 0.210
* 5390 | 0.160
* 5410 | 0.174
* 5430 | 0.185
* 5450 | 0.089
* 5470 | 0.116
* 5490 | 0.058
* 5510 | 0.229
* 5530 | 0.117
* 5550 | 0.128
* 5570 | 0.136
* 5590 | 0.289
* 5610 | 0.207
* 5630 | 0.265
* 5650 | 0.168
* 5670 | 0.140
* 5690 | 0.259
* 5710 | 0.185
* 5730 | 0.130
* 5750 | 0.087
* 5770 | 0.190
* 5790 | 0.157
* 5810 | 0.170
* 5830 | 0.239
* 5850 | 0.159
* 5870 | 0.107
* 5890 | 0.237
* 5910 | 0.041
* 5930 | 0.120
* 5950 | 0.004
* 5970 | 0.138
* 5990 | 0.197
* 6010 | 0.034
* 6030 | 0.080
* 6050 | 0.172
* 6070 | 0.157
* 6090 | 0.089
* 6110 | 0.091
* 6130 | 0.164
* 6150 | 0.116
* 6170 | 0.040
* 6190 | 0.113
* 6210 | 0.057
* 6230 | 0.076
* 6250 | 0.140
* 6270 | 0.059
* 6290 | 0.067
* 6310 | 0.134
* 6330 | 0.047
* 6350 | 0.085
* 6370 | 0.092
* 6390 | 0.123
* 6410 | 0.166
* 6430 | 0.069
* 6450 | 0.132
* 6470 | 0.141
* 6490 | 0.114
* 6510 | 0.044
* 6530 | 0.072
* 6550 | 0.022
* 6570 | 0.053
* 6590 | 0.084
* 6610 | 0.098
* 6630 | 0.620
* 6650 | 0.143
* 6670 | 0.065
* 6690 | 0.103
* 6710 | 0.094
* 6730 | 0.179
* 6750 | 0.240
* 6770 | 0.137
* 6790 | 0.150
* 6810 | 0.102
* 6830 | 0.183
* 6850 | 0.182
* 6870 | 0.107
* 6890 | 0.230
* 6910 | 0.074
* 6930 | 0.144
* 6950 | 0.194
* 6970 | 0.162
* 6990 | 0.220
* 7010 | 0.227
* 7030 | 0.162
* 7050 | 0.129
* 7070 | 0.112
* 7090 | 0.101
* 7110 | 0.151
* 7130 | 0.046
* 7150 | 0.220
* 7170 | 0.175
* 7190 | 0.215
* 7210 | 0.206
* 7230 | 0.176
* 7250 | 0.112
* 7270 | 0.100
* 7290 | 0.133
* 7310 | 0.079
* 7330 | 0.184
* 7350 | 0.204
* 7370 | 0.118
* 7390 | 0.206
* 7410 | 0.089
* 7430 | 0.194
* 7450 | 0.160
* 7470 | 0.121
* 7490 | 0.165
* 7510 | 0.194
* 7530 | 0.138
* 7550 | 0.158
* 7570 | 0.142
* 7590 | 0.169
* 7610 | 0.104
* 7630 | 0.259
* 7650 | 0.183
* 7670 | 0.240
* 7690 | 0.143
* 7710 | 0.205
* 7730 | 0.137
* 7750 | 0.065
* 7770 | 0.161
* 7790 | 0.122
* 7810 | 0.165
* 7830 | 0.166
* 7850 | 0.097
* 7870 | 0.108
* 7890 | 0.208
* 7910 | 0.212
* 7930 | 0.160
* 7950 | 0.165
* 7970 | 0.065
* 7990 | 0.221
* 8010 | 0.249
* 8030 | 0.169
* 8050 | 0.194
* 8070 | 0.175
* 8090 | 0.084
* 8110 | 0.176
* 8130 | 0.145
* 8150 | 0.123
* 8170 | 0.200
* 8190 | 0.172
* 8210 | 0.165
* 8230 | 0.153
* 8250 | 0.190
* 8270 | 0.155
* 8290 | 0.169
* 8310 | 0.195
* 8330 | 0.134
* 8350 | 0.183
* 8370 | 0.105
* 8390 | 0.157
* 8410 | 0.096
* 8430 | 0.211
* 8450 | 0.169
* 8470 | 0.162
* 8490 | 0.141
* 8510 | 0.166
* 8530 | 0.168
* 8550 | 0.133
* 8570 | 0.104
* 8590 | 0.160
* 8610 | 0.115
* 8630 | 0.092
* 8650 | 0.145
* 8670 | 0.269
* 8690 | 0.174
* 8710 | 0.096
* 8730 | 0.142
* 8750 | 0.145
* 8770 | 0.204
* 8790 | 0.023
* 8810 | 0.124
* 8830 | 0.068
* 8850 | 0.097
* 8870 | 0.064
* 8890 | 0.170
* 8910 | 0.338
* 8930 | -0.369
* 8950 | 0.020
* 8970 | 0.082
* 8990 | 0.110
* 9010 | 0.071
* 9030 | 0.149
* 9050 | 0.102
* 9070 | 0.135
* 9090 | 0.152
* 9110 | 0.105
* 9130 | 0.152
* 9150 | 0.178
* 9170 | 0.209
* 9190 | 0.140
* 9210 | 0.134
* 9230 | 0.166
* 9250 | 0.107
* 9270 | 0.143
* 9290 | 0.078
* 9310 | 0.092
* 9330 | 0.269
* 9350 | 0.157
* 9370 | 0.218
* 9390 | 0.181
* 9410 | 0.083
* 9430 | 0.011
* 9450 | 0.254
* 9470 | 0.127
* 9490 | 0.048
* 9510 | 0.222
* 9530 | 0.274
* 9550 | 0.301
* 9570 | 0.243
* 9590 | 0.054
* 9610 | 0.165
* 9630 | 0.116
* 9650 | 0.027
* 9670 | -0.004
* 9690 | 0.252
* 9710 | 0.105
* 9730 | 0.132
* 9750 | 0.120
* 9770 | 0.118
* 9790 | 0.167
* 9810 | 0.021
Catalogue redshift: 0.778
